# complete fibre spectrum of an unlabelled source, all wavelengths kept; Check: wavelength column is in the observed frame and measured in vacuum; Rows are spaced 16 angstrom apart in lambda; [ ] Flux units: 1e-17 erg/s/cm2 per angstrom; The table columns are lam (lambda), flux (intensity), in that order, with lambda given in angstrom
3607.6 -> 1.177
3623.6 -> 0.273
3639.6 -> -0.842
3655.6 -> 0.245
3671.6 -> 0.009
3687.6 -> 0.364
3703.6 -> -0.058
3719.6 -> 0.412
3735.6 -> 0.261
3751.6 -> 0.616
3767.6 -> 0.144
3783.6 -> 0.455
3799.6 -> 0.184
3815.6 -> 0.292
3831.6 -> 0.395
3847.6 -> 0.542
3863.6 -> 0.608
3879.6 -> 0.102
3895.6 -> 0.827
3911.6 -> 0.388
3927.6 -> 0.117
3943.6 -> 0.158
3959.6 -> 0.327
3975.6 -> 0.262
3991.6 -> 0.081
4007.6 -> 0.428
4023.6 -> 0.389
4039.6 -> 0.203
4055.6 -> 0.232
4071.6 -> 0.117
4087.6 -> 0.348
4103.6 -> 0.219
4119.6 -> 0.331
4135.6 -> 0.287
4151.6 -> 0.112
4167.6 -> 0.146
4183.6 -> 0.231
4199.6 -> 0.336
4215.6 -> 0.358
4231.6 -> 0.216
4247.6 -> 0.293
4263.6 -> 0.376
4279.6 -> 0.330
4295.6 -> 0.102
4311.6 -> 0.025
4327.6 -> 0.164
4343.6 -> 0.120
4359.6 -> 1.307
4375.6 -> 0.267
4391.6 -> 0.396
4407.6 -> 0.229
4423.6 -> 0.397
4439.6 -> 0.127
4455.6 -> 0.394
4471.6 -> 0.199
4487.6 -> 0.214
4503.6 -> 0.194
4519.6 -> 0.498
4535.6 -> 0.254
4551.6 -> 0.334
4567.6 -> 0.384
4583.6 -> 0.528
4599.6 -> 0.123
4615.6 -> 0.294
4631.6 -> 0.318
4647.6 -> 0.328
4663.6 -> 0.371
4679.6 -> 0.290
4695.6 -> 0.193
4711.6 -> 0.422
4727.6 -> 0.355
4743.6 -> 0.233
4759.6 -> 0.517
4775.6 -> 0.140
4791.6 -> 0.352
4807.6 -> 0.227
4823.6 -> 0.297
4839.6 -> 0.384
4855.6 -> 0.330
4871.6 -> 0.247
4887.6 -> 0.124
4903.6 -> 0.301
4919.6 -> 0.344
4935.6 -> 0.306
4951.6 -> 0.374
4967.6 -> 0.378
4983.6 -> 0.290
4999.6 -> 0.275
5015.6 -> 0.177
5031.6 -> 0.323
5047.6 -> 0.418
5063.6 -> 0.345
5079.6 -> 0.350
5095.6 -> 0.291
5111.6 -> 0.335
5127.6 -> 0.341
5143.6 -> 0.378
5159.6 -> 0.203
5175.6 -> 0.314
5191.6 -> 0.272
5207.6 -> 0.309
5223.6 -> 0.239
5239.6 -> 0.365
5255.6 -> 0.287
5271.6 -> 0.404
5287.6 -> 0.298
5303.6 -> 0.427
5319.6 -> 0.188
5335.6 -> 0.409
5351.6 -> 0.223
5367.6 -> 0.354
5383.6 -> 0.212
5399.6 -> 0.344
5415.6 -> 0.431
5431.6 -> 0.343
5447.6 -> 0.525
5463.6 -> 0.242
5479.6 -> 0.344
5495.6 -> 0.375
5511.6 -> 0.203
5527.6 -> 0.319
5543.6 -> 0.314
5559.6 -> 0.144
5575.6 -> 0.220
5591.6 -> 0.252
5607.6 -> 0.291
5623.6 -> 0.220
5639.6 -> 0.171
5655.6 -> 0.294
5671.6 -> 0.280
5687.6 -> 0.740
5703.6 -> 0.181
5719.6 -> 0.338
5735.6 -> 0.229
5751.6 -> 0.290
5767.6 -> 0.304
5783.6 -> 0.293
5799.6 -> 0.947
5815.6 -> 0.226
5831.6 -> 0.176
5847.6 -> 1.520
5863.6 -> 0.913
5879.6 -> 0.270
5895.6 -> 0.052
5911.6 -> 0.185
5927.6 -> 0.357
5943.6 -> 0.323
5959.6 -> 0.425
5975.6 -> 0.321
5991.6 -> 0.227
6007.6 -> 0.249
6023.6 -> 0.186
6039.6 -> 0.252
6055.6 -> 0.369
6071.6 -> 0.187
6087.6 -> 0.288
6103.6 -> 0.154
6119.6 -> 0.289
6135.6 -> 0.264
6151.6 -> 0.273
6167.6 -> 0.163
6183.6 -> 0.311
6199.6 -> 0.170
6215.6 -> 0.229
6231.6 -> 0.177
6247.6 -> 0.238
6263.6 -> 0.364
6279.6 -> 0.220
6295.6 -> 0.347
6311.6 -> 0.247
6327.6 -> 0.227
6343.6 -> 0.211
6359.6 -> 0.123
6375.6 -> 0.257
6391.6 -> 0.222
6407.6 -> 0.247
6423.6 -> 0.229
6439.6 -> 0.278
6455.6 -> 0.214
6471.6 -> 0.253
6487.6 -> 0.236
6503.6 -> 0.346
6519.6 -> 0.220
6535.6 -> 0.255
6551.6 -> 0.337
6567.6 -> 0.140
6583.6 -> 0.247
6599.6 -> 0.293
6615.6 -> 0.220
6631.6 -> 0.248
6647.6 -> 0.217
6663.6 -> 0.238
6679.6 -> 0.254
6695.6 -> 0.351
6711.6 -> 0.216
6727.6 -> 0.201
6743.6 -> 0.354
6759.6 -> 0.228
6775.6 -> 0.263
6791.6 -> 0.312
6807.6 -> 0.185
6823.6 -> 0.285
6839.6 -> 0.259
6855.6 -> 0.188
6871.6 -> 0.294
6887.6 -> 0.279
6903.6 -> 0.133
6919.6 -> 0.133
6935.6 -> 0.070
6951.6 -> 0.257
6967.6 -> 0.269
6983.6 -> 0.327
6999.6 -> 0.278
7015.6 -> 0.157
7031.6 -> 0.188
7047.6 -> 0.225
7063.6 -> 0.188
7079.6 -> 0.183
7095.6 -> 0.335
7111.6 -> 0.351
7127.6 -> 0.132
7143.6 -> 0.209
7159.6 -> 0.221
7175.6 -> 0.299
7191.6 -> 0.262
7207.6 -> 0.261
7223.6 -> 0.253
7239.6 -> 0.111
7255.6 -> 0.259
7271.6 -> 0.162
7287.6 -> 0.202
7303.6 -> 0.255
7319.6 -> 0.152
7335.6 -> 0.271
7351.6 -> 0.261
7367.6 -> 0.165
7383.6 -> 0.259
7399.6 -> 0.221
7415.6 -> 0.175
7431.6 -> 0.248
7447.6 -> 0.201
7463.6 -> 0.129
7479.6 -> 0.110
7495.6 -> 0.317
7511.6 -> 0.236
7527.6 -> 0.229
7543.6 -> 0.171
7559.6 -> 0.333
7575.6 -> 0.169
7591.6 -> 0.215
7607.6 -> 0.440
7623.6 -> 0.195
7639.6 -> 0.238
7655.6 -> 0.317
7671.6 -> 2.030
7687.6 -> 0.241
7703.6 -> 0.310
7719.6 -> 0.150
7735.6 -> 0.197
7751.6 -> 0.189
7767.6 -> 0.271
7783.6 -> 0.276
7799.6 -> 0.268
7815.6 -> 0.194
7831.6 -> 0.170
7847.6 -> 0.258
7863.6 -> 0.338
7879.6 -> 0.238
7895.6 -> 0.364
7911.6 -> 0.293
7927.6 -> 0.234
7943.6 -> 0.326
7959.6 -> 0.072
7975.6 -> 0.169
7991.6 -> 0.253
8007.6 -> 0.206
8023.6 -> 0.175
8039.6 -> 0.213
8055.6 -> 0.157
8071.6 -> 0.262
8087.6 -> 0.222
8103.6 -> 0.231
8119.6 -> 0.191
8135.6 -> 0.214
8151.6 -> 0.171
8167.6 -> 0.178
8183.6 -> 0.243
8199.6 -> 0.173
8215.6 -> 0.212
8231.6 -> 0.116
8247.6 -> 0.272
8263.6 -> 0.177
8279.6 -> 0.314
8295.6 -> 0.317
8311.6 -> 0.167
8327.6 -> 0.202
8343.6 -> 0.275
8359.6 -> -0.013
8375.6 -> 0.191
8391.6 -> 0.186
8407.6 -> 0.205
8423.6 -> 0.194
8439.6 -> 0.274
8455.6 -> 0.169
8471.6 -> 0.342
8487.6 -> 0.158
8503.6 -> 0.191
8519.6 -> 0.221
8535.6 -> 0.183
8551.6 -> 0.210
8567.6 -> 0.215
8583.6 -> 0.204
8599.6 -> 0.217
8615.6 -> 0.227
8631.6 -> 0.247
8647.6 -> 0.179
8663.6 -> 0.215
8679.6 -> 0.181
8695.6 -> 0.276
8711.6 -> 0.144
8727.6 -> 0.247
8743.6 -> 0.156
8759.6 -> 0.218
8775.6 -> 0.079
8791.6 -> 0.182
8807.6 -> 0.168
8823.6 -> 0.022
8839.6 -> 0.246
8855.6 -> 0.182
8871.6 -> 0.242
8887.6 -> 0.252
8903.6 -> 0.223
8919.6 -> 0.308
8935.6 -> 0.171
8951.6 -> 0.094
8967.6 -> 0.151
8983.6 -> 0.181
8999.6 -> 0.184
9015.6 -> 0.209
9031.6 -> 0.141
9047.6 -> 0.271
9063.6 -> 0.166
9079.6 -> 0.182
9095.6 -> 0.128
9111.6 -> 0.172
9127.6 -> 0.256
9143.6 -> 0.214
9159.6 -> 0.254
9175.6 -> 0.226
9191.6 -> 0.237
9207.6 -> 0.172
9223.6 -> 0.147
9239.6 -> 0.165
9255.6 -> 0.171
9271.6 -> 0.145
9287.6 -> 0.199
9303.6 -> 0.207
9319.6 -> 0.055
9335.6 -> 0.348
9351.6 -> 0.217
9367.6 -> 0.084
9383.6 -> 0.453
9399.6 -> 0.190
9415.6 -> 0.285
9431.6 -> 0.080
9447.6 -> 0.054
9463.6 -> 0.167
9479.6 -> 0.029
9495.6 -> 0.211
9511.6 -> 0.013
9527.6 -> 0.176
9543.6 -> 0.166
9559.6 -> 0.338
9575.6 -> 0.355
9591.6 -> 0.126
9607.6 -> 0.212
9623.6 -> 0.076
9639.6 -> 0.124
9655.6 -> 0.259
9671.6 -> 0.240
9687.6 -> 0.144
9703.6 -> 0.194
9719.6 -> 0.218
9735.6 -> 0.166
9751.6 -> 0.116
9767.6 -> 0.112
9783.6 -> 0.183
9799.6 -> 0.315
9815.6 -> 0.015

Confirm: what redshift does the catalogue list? 0.169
